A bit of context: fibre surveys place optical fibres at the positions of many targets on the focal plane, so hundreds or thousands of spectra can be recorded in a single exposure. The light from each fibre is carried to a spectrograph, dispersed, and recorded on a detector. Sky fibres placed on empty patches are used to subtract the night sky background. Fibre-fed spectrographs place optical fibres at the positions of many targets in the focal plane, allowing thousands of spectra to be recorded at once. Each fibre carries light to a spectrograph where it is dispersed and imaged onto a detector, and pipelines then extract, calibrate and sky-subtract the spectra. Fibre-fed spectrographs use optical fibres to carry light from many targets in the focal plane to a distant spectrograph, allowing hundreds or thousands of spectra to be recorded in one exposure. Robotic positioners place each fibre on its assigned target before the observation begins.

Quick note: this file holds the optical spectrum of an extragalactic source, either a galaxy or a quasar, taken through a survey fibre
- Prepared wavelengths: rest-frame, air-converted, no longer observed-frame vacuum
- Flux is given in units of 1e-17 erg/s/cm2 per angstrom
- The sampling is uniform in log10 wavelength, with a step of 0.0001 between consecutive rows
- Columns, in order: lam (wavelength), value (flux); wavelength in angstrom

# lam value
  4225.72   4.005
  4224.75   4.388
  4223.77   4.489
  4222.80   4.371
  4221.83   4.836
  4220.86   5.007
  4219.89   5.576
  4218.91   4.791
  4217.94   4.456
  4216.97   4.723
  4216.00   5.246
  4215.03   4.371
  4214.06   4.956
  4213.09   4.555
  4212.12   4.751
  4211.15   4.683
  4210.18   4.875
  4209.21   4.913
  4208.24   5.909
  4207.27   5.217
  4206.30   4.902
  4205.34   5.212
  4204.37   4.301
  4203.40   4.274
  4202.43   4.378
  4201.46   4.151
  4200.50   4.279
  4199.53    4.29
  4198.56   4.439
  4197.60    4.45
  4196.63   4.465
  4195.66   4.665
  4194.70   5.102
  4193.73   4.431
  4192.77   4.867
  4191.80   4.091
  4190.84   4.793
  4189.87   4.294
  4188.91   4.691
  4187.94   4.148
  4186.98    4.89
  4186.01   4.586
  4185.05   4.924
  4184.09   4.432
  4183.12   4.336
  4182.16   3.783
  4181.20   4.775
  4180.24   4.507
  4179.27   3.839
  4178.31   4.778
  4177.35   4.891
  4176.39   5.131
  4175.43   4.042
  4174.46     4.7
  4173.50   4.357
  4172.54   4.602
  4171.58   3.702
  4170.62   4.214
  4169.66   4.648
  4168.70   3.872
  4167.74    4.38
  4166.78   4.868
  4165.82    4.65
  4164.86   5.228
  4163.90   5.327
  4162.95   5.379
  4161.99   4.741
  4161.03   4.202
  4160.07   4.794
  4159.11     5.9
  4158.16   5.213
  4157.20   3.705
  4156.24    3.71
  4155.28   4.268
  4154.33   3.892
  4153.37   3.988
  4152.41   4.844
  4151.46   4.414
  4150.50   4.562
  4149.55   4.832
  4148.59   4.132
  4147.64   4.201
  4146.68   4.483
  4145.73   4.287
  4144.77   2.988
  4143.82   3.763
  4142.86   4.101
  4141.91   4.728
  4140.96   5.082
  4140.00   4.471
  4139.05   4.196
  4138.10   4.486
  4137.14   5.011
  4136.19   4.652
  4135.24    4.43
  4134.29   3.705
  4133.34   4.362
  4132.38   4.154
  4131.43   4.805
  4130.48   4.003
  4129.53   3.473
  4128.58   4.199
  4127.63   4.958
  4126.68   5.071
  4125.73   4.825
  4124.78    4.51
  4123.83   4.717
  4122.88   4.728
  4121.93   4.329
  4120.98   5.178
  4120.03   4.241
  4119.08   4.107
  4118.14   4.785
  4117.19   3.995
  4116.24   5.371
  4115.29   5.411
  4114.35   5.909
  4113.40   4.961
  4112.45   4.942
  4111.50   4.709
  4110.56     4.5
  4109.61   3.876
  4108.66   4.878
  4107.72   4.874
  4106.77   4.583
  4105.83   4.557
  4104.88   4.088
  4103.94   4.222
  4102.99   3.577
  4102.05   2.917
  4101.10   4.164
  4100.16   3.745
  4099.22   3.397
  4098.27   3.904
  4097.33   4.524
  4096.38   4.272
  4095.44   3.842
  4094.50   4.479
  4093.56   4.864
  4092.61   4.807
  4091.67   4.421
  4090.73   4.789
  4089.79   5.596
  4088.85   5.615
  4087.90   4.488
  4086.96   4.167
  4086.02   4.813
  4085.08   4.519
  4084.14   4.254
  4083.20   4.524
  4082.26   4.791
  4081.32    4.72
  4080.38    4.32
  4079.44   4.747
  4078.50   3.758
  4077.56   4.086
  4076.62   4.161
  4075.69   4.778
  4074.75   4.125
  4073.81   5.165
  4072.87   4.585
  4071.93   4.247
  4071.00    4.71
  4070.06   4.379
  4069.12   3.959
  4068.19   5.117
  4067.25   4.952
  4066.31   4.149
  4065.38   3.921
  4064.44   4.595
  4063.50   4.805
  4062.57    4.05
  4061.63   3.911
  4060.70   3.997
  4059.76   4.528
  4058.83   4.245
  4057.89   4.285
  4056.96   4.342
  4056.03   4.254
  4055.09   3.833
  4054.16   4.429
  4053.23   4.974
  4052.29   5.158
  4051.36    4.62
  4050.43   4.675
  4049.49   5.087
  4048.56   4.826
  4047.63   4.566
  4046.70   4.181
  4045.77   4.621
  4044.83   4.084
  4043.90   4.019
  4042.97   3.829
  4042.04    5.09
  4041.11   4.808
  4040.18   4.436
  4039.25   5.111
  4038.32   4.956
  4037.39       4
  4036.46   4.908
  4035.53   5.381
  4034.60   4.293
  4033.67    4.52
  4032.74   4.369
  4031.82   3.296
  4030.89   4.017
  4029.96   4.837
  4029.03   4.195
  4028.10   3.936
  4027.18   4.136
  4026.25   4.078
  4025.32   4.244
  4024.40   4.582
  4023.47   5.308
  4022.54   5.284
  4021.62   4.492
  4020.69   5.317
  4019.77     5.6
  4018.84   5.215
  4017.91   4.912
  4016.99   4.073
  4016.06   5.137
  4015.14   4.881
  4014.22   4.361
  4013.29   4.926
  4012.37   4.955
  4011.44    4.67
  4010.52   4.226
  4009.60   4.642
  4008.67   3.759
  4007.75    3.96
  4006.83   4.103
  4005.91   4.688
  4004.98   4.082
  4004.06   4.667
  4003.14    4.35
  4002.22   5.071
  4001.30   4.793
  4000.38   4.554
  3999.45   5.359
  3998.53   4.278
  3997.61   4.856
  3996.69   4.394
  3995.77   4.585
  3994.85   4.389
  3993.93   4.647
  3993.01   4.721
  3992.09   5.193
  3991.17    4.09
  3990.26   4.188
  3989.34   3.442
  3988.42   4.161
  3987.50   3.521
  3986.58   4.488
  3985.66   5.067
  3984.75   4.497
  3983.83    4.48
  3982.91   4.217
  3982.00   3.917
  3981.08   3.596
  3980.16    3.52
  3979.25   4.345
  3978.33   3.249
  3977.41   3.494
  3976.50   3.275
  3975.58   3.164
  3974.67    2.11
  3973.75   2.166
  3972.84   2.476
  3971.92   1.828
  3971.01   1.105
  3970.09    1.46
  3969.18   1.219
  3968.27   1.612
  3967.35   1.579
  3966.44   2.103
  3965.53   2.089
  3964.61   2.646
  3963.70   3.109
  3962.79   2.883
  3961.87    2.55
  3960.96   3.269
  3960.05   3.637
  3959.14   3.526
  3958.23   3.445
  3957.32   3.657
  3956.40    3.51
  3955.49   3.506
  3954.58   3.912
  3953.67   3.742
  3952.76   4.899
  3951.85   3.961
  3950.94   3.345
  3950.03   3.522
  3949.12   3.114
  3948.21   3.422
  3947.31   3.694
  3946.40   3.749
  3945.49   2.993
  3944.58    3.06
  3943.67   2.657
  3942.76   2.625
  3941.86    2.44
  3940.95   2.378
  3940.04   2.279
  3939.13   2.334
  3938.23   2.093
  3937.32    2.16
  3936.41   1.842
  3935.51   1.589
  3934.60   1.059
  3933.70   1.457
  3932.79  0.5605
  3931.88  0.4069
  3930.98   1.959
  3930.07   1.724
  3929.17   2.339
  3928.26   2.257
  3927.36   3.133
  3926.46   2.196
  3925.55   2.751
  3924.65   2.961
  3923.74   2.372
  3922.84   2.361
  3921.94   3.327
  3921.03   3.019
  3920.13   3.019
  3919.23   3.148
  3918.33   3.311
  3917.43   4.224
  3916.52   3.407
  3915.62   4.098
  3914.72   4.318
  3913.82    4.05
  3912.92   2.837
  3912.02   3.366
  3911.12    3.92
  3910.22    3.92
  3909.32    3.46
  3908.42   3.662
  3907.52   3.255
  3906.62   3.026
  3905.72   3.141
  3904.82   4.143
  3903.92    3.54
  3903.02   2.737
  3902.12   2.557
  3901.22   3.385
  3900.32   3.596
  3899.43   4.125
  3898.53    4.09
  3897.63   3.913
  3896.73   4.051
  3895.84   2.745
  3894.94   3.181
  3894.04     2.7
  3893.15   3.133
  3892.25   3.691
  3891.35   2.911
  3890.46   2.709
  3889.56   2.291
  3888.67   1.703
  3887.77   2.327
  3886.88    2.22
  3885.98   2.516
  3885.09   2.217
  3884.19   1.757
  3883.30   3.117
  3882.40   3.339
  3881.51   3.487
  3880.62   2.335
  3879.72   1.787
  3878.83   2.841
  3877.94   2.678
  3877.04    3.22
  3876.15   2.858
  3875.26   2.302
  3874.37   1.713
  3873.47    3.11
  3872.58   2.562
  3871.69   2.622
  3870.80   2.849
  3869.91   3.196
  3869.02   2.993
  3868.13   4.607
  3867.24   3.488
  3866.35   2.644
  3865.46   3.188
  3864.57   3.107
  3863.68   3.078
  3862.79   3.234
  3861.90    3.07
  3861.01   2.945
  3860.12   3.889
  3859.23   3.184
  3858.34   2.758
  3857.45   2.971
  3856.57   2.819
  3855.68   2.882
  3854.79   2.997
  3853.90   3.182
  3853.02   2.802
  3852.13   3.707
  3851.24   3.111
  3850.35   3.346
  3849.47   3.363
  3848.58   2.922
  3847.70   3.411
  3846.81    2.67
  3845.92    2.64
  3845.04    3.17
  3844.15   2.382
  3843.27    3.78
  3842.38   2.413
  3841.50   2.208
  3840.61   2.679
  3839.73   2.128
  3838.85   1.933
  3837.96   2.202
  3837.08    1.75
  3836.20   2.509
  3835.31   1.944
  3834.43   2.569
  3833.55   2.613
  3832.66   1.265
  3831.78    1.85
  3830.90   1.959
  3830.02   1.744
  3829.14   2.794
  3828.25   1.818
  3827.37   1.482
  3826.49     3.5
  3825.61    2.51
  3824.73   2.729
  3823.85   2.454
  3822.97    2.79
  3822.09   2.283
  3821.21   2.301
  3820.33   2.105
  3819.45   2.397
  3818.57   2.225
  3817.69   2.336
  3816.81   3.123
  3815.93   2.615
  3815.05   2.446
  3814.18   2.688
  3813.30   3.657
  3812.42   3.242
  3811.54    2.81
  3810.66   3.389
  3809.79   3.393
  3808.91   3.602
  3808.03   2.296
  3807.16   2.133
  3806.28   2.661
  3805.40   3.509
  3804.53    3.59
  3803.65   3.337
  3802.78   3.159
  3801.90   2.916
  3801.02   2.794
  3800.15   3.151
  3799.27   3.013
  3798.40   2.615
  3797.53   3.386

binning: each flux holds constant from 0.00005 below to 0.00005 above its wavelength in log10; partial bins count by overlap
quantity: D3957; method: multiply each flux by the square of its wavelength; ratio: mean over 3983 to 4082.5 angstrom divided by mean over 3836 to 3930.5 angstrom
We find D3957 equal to 1.62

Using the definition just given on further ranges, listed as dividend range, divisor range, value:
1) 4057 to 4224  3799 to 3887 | 1.90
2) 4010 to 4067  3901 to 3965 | 1.60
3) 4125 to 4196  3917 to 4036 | 1.38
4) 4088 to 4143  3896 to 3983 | 1.67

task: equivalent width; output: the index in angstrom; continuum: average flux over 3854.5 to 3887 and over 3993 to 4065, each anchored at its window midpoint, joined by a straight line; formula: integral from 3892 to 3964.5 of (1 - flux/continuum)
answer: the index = 8.6 angstrom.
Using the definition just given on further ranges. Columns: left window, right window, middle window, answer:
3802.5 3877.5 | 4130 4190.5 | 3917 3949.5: 7.64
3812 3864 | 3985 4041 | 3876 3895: 3.04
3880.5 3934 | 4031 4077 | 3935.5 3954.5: 2.07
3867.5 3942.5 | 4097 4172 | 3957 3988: 2.61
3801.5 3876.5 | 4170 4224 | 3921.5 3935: 4.88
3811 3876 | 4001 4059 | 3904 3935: 4.93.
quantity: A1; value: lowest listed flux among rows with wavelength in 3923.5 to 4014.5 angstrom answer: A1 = 0.4069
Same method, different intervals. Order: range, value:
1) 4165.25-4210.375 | 3.702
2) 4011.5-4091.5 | 3.296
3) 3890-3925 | 2.361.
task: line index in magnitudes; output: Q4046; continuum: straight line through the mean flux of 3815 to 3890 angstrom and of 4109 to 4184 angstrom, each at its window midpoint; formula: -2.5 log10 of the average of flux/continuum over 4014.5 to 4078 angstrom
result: -0.17 mag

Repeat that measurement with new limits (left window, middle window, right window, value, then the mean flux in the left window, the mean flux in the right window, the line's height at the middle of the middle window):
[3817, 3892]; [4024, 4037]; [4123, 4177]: -0.16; 2.68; 4.47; 3.74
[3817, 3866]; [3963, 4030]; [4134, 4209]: -0.12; 2.66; 4.52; 3.53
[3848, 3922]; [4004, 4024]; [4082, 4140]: -0.20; 3.12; 4.5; 3.91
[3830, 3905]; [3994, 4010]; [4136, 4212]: -0.25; 2.85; 4.54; 3.59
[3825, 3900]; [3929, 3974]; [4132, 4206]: 0.26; 2.79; 4.48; 3.28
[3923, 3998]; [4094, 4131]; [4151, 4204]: -0.09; 3.05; 4.51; 4.07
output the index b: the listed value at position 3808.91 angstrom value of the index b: 3.602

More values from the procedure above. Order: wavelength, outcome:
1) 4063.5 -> 4.805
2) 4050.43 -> 4.675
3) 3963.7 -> 3.109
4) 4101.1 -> 4.164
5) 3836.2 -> 2.509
